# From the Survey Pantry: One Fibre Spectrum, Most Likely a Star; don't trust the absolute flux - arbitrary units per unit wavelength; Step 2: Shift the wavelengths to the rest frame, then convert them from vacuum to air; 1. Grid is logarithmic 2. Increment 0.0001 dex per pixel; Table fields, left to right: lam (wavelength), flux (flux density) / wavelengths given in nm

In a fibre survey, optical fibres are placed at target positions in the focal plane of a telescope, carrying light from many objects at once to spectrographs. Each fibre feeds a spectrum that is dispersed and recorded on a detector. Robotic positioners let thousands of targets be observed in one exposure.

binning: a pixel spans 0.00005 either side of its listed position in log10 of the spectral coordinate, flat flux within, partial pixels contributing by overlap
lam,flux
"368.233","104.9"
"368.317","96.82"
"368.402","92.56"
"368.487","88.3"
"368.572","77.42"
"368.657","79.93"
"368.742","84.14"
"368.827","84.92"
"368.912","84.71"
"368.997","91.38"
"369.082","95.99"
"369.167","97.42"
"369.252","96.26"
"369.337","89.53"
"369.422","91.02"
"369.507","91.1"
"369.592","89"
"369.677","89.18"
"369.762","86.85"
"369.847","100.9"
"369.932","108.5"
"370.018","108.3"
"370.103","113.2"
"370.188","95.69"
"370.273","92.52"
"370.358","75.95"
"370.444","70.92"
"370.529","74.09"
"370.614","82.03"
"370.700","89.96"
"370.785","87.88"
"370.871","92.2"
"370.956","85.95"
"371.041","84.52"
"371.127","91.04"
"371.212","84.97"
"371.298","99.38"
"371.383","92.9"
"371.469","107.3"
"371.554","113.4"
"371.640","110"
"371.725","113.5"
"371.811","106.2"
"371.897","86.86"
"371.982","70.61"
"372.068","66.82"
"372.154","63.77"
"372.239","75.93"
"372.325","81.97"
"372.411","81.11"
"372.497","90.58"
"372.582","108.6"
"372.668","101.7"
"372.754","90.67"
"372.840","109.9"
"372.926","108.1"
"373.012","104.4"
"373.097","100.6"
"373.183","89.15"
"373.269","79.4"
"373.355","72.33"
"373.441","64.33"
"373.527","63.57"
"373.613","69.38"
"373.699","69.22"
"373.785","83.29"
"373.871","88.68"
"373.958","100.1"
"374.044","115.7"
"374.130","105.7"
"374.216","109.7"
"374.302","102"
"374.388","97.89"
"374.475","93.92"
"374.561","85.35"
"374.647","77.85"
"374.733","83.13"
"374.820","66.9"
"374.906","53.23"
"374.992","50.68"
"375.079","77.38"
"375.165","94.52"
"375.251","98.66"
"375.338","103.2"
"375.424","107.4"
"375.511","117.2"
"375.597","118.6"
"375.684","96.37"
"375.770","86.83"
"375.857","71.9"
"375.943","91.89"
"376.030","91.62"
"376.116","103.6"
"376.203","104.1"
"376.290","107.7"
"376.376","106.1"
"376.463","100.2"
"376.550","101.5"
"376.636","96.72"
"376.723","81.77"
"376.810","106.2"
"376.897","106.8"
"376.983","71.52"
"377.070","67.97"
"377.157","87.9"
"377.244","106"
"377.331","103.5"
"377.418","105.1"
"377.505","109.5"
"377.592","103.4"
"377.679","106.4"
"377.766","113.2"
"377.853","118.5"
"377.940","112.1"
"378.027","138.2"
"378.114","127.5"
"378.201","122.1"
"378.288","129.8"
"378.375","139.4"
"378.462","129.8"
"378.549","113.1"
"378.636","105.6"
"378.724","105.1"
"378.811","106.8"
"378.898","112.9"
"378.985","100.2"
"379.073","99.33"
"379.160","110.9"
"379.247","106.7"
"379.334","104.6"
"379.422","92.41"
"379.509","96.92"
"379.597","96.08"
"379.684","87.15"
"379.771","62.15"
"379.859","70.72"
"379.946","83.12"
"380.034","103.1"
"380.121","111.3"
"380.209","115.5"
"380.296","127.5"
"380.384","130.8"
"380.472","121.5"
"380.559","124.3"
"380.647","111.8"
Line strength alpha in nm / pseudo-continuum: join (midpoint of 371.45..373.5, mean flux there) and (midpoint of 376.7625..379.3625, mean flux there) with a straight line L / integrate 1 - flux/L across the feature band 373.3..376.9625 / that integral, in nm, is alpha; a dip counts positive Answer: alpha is 0.327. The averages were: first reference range 91.2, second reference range 109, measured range 90.9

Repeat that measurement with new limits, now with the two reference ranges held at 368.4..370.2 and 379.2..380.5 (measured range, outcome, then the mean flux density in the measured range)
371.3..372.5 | 0.05 nm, 90.3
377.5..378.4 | -0.19 nm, 120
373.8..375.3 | 0.13 nm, 88.2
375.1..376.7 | -0.03 nm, 99.4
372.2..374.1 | 0.13 nm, 88.7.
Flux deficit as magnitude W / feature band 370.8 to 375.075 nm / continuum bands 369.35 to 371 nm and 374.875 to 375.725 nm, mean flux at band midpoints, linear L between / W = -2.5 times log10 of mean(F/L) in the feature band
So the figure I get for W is 0.04 mag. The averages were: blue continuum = 90.8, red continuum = 92.2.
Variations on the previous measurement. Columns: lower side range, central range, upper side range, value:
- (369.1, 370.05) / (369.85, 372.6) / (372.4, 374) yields 0.01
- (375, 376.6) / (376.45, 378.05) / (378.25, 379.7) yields 0.01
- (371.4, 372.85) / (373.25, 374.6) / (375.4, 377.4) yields 0.08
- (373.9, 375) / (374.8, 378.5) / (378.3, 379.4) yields 0.00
